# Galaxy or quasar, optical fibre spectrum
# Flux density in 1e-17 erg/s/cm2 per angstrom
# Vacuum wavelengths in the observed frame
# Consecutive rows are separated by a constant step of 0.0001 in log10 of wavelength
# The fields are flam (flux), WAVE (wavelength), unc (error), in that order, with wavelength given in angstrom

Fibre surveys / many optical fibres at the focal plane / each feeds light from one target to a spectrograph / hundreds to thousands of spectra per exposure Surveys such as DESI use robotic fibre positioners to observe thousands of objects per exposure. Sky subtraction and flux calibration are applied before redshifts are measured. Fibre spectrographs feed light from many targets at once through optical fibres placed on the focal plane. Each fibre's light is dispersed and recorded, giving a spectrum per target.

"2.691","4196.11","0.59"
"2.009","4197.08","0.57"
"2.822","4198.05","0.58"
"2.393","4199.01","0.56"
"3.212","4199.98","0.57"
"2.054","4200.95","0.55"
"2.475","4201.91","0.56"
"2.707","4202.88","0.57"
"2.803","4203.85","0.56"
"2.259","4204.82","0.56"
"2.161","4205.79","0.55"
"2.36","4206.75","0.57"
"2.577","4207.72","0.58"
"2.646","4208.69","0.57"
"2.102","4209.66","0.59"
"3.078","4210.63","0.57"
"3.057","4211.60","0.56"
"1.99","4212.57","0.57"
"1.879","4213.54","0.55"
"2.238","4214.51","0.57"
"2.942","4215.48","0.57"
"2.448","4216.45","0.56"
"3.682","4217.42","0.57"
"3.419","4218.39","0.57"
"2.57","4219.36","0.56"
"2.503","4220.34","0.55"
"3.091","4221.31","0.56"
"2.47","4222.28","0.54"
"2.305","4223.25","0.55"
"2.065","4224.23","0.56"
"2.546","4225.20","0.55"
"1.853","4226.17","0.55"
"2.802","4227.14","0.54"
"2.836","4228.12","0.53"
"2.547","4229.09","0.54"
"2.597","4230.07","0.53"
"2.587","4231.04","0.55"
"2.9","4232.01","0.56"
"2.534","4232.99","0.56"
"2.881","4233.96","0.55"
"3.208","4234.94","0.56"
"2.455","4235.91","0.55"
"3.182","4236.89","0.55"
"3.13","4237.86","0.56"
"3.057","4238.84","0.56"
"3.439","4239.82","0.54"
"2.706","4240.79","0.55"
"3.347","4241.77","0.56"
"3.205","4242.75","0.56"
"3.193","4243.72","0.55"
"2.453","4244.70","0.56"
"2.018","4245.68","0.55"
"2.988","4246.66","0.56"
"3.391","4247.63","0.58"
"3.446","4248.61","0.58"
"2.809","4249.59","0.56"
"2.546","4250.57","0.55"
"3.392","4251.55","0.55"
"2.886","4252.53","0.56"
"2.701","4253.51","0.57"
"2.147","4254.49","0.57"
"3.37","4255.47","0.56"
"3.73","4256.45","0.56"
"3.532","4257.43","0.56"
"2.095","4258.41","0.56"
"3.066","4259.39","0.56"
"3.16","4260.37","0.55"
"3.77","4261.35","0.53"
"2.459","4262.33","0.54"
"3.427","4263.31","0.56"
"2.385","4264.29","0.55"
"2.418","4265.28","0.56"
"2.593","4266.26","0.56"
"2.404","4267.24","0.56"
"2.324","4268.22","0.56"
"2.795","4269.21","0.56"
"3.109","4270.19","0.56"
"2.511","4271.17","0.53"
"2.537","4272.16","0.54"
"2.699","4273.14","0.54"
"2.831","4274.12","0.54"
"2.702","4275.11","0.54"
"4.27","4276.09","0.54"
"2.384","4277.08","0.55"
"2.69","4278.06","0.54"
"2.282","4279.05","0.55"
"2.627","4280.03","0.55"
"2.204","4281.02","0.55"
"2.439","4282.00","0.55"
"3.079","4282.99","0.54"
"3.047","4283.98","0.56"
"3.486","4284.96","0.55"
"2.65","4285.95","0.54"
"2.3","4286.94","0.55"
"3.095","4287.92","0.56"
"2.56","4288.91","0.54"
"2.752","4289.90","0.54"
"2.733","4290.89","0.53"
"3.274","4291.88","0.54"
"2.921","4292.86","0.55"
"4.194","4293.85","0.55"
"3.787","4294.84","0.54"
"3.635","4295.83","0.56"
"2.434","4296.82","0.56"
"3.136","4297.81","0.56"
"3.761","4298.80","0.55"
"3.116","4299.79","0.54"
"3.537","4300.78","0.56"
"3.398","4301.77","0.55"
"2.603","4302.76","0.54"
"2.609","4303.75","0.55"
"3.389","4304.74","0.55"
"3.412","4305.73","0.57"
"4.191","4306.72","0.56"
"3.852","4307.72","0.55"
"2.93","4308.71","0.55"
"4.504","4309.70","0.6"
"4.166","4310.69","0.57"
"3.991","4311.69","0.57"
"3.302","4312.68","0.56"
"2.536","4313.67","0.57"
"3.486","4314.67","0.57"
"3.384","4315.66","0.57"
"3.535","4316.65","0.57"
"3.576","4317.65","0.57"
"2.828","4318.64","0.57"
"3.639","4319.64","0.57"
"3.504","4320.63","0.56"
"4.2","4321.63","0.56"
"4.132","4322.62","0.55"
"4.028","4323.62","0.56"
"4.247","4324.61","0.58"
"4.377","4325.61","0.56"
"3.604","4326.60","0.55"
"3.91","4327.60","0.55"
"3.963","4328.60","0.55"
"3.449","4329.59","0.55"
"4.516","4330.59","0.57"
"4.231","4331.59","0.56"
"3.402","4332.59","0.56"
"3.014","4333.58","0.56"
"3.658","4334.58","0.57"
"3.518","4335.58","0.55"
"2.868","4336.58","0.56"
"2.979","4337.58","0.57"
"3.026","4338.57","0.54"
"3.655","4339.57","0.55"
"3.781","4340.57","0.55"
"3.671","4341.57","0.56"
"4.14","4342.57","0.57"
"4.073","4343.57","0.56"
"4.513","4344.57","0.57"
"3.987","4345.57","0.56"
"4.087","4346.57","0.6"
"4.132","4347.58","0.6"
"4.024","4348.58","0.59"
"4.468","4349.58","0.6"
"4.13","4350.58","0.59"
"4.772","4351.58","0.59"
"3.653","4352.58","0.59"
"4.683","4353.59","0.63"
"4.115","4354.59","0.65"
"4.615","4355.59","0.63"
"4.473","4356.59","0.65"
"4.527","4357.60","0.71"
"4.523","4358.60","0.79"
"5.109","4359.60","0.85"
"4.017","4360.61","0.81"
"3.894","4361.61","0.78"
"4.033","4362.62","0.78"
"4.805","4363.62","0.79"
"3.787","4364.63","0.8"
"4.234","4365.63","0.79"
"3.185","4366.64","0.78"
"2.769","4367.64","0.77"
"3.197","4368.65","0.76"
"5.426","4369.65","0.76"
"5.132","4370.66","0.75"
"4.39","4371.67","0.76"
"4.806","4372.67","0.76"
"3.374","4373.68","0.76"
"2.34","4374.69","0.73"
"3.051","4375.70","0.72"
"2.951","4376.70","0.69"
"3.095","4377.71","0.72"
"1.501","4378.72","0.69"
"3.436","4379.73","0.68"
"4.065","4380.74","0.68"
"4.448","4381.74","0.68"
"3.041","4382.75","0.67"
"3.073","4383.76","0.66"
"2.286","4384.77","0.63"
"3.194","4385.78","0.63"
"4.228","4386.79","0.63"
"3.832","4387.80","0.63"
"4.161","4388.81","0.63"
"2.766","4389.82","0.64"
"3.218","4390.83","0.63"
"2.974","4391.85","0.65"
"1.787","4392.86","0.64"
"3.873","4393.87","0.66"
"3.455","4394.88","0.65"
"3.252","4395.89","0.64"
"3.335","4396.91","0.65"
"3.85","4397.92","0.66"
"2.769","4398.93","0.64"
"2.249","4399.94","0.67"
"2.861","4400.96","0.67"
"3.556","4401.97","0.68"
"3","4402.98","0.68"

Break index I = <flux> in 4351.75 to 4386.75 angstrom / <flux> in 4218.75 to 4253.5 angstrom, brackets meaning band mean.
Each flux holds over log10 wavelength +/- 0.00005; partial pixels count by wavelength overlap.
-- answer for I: 1.36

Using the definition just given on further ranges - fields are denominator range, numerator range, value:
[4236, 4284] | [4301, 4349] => 1.28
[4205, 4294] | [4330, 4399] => 1.34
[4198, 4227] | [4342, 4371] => 1.65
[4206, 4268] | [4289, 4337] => 1.26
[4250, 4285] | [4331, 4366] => 1.42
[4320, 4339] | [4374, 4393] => 0.85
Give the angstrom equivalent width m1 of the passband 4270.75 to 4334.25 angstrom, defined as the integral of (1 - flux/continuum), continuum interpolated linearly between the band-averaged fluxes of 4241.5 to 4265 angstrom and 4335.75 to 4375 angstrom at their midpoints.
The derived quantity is 3.44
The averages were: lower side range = 2.97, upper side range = 4.04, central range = 3.31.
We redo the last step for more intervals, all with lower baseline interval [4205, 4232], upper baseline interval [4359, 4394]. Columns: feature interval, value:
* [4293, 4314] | -2.2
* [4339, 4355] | -3.4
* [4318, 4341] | -2.8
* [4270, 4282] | 0.9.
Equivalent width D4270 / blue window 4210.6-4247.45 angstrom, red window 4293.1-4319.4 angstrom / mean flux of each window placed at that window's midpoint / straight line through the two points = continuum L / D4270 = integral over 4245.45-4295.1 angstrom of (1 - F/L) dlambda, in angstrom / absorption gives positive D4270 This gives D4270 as 3.6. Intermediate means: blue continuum 2.74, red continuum 3.43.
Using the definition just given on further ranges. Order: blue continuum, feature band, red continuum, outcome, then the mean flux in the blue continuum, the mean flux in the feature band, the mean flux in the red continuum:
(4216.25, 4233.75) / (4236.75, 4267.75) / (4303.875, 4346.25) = -0.2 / 2.66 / 2.95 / 3.69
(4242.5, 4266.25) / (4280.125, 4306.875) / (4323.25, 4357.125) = 2.5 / 2.93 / 3.08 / 3.93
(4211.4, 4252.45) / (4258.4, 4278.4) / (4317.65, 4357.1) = 2.2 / 2.78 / 2.81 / 3.9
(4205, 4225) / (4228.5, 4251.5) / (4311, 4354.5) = -0.6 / 2.57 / 2.91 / 3.79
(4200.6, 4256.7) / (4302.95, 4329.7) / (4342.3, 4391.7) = -1.5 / 2.74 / 3.65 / 3.86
